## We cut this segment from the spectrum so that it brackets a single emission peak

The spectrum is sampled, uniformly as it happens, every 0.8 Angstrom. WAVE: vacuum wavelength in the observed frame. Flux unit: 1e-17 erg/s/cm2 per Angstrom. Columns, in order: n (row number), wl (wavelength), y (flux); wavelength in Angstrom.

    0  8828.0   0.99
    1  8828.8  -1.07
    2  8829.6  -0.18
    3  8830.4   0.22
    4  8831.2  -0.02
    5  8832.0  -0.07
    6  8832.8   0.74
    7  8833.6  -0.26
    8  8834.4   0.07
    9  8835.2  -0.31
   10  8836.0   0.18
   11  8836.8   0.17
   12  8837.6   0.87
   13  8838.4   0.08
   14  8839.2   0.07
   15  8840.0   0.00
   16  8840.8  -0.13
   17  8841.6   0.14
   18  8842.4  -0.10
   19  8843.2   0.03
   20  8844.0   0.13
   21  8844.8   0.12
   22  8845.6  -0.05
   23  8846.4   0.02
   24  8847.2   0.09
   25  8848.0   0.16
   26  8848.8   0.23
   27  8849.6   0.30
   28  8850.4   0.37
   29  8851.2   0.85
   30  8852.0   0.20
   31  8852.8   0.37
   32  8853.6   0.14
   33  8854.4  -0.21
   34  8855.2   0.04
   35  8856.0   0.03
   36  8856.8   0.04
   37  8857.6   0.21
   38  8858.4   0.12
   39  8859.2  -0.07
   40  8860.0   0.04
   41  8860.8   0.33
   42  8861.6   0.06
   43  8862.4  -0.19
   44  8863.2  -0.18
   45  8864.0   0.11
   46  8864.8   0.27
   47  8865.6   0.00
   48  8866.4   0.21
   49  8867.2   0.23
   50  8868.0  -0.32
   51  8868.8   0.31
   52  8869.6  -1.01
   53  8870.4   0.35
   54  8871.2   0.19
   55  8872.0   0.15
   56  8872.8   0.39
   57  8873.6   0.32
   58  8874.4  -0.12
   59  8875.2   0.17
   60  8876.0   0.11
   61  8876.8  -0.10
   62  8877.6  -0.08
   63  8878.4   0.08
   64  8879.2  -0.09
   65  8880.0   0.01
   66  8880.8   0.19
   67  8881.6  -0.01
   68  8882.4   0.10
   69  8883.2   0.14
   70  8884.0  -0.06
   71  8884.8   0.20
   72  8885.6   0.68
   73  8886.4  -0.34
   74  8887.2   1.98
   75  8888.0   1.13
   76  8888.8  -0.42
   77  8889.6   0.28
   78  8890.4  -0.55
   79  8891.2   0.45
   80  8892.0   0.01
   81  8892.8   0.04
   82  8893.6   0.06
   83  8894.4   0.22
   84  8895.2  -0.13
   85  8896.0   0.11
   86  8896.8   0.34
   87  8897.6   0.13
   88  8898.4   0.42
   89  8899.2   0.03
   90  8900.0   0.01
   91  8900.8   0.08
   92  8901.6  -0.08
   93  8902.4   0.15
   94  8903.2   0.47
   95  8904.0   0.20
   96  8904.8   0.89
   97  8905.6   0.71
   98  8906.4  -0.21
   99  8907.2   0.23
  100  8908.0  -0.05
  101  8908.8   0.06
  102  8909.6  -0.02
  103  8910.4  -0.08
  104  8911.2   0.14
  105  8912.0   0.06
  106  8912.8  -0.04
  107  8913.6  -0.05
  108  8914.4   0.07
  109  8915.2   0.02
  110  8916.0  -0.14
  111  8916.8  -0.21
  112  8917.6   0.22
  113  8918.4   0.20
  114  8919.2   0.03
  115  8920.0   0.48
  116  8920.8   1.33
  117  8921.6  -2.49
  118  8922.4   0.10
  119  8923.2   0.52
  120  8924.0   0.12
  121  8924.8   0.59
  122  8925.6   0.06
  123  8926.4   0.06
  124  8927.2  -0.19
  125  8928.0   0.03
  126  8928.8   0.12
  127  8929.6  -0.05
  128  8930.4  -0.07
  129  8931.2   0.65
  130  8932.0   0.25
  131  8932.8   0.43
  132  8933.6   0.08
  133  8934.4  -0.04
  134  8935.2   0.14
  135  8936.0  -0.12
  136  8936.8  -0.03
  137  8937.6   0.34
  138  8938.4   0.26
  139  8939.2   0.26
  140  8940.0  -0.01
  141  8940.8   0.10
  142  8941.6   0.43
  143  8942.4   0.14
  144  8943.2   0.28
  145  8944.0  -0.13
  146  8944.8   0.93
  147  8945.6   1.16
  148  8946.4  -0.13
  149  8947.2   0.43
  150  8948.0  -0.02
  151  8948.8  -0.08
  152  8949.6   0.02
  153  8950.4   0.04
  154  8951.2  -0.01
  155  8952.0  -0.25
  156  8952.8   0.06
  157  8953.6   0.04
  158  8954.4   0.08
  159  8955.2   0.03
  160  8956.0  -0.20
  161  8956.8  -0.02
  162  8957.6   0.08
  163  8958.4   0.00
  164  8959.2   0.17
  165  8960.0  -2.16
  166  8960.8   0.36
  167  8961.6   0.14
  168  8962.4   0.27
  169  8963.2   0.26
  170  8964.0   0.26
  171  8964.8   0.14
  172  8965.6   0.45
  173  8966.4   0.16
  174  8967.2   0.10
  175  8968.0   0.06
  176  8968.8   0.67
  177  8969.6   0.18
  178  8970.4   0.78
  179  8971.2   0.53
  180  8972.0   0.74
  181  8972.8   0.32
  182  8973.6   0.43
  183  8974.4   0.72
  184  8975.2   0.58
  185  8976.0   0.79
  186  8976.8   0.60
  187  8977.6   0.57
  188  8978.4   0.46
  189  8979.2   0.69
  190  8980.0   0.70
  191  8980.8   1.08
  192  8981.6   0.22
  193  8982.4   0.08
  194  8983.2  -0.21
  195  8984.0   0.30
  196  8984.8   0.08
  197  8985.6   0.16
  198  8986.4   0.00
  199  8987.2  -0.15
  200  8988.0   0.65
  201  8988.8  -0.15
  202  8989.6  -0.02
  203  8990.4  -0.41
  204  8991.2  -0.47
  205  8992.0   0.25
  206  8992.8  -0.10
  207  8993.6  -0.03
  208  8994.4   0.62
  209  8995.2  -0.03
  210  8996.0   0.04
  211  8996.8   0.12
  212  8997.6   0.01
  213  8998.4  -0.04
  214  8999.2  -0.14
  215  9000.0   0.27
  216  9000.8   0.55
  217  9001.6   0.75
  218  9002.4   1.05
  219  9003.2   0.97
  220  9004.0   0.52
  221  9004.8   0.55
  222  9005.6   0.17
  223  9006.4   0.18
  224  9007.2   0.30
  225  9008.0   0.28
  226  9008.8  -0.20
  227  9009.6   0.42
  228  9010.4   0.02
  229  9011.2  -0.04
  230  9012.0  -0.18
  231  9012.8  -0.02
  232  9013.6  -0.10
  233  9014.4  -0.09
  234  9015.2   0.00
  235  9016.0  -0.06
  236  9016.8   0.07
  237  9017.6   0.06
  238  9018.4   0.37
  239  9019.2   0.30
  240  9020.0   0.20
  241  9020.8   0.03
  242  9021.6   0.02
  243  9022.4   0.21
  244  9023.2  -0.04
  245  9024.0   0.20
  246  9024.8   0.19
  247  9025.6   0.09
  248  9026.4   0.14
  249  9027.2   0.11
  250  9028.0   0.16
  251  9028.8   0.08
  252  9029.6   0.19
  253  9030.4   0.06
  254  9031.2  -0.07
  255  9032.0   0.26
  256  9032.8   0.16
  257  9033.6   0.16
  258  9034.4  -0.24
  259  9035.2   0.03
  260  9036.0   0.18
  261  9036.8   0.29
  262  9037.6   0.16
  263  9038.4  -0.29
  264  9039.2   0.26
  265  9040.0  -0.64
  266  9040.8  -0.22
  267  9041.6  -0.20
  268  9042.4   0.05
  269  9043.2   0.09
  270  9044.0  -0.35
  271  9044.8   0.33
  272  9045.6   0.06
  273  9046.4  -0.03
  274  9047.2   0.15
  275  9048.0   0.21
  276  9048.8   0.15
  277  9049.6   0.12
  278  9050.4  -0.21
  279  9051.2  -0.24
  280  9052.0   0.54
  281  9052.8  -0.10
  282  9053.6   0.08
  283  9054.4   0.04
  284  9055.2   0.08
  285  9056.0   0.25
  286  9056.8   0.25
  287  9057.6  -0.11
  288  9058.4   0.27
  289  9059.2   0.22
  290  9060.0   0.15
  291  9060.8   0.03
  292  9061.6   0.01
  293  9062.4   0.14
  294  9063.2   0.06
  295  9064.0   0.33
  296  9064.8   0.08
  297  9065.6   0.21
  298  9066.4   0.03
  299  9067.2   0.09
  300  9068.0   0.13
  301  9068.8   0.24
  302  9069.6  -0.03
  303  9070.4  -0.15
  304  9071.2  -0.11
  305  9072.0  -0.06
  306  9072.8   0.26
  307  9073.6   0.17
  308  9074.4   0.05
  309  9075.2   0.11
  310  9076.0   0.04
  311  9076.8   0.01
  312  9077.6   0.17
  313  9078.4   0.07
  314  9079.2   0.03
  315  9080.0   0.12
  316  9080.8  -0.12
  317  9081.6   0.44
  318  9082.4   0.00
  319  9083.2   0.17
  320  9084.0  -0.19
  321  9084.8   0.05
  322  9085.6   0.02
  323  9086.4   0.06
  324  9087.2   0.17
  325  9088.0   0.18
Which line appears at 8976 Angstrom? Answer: [O II]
